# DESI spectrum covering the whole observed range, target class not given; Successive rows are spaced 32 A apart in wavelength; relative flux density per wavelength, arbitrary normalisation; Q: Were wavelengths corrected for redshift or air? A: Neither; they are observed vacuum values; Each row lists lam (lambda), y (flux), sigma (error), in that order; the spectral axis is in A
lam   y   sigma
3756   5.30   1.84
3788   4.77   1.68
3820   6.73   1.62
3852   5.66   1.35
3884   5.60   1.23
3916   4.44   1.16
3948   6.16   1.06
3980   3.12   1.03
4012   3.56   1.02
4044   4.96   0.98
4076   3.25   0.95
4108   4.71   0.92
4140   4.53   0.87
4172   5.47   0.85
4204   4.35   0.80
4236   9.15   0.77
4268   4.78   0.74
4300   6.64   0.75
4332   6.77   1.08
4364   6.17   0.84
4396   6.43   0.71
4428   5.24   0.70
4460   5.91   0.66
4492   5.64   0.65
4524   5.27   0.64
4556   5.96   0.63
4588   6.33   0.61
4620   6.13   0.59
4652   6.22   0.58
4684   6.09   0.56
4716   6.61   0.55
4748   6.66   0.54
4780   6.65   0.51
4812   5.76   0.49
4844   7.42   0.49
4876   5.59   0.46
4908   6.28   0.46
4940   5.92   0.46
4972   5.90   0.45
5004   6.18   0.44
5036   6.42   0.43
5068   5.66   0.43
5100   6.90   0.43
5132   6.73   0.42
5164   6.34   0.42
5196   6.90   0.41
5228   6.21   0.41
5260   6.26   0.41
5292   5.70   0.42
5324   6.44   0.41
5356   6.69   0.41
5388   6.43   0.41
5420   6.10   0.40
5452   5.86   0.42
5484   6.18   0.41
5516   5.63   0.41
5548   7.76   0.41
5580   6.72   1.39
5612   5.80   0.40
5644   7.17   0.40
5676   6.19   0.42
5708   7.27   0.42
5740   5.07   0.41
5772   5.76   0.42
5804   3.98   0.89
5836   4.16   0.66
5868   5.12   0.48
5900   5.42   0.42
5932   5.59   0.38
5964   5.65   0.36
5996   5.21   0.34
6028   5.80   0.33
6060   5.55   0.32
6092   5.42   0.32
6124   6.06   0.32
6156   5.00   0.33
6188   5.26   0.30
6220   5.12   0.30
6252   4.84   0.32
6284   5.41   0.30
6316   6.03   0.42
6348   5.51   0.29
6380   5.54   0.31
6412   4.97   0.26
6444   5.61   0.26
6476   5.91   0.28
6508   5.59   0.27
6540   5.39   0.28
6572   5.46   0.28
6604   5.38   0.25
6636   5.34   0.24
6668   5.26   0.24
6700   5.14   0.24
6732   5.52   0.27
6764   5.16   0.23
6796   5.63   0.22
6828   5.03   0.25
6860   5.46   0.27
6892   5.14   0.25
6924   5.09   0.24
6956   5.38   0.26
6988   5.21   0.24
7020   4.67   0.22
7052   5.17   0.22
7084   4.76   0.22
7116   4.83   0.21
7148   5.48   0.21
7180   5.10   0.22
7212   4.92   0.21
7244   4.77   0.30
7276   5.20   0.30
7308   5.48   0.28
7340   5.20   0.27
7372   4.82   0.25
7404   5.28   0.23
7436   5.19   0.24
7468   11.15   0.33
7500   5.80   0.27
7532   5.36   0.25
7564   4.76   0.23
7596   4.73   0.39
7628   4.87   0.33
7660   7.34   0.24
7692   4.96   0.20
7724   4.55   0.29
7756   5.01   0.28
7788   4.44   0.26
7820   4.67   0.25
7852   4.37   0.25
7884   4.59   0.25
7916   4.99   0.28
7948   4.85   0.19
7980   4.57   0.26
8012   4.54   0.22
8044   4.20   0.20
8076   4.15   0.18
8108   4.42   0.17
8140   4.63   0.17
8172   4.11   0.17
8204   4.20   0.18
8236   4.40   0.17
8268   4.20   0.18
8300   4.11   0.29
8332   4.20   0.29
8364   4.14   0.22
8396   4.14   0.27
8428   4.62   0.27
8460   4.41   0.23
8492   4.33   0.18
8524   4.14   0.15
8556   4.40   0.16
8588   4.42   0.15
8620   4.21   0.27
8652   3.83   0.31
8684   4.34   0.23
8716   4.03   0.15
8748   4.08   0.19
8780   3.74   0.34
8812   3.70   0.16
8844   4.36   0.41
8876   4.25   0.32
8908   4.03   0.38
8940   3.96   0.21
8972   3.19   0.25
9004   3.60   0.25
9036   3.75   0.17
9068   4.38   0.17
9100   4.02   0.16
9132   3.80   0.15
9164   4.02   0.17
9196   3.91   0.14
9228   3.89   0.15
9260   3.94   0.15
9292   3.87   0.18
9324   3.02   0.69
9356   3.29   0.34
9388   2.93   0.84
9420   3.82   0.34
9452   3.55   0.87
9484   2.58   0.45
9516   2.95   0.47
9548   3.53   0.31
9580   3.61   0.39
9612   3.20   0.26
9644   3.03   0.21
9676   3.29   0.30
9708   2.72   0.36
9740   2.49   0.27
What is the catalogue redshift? 0.14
